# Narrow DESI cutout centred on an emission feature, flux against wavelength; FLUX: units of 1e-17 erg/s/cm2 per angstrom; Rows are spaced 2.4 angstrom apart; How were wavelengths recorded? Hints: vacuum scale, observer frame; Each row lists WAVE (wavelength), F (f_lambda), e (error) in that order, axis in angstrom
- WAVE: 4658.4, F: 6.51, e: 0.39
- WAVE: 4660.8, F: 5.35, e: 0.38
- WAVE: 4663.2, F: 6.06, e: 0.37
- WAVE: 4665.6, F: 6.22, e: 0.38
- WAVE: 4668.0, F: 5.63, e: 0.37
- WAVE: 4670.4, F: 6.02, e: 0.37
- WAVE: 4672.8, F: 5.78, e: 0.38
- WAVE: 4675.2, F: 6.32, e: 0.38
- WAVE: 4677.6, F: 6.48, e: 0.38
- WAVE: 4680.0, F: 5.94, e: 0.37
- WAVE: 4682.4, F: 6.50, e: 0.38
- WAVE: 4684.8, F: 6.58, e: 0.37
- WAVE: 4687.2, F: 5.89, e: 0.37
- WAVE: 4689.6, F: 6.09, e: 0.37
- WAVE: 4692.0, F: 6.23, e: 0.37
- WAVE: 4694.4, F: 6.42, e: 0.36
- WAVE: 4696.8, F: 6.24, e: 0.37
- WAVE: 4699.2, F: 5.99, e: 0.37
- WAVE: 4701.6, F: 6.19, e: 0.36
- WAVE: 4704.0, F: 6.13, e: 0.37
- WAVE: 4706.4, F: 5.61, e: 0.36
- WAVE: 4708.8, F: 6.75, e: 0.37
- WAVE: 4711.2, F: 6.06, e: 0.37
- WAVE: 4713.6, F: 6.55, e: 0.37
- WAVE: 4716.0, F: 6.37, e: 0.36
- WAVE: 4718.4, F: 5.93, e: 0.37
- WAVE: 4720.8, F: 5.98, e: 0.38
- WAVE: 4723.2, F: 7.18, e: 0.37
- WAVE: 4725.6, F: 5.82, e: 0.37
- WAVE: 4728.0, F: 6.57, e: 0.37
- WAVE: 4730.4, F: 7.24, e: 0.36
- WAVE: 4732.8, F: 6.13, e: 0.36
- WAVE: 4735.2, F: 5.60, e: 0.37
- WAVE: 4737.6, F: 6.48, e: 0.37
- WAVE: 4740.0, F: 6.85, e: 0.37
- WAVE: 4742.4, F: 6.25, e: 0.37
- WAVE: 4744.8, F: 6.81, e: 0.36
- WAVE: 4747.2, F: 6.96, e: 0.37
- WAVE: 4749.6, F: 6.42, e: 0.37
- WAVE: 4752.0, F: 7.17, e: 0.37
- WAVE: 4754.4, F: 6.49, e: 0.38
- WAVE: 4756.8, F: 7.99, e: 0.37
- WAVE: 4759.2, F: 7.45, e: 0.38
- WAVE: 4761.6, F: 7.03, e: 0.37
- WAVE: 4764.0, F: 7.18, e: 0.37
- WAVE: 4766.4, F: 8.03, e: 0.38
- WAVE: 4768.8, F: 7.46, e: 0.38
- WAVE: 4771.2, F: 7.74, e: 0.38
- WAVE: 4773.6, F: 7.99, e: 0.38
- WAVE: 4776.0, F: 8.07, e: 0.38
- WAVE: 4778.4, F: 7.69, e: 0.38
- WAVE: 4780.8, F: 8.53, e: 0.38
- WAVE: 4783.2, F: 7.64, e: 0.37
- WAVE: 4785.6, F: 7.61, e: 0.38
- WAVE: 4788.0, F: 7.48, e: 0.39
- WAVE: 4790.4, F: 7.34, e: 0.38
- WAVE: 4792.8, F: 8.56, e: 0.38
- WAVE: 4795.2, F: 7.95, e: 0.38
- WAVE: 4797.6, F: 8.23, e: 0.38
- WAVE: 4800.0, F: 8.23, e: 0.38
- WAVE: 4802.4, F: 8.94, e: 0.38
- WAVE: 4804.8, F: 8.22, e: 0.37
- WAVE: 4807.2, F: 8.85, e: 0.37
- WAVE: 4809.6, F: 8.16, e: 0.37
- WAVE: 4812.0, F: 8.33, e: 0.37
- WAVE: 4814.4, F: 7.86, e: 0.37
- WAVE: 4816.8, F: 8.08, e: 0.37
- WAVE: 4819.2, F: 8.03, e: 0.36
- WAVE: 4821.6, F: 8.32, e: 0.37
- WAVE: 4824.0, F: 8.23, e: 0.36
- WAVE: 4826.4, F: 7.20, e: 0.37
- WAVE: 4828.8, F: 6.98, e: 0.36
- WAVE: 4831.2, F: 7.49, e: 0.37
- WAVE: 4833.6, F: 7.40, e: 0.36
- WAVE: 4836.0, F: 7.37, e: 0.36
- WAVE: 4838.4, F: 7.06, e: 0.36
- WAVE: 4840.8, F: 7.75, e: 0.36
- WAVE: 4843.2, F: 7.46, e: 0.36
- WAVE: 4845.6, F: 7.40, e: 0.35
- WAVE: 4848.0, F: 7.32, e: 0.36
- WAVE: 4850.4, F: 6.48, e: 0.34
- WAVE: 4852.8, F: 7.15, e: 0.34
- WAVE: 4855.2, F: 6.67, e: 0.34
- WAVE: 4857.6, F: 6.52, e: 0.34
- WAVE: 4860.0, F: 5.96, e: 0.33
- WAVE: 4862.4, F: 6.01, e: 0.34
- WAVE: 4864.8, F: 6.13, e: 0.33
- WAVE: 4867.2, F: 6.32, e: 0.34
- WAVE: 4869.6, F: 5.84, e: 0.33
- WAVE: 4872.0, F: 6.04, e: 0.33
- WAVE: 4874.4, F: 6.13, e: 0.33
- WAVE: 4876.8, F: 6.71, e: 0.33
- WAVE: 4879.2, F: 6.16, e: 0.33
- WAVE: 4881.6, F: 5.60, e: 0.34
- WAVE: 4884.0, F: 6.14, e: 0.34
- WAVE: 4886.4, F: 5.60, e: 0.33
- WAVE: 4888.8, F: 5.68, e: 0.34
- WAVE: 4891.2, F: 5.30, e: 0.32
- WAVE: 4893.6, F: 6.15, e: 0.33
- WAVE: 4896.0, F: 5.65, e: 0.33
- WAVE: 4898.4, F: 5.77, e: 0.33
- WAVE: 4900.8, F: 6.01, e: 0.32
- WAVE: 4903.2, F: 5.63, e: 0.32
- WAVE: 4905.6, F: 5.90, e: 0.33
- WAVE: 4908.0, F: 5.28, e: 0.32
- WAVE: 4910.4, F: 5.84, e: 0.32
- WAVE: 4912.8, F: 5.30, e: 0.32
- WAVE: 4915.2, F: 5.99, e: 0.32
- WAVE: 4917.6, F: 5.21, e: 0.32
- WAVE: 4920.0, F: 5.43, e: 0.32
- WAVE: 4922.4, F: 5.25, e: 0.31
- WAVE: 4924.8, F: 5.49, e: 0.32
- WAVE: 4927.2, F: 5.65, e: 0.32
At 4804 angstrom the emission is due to C III] 1909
